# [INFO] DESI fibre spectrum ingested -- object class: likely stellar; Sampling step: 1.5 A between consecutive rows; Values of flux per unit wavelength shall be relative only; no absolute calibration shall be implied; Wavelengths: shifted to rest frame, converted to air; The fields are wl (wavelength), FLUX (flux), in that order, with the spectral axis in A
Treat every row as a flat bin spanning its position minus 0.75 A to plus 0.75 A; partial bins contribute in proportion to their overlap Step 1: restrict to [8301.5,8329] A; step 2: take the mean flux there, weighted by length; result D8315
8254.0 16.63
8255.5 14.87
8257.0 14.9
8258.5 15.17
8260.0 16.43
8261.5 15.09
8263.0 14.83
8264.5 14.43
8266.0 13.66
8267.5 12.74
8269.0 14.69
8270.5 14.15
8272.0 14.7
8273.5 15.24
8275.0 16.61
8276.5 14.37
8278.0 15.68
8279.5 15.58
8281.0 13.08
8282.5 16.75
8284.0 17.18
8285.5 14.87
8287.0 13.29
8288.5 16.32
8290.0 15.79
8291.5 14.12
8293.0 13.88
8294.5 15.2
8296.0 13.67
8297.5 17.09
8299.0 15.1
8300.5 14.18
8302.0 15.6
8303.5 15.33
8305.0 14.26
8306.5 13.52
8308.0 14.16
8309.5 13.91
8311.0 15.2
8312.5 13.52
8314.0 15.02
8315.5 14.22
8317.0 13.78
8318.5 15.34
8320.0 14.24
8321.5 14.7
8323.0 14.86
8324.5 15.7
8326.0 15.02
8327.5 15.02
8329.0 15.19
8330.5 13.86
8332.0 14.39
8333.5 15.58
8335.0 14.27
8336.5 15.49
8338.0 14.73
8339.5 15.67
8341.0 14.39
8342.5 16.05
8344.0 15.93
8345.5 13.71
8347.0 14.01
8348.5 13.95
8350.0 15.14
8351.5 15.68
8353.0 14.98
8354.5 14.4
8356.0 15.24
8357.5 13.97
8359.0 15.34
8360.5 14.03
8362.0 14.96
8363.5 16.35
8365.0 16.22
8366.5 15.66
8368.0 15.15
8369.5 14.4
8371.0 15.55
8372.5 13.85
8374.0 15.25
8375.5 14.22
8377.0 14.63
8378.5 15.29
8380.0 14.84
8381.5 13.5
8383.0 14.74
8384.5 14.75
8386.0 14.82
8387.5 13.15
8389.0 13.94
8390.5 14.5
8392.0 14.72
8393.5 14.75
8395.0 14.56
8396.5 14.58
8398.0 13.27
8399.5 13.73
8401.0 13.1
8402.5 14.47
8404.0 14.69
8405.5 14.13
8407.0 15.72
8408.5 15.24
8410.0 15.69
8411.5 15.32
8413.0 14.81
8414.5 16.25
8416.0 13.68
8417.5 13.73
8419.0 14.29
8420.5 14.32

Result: 14.6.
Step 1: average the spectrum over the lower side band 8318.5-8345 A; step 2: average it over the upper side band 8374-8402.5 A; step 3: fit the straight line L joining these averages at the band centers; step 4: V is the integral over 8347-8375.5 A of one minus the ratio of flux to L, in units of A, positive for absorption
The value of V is -0.6 A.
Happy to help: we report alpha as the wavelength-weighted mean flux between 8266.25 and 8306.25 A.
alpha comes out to 14.9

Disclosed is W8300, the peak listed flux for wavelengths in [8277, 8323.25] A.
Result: 17.18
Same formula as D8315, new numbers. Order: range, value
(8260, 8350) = 14.8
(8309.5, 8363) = 14.8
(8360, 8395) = 14.8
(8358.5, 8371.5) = 15.3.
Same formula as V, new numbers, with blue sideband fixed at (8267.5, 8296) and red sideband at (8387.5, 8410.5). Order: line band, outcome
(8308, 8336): 0.26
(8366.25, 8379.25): -0.28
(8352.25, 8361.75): -0.04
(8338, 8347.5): -0.18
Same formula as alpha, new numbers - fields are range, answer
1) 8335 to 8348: 14.9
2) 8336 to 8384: 14.9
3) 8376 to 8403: 14.3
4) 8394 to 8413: 14.6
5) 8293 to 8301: 15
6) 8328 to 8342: 14.9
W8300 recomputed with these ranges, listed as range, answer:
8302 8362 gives 16.05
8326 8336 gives 15.58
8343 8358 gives 15.93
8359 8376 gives 16.35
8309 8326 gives 15.7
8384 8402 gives 14.82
